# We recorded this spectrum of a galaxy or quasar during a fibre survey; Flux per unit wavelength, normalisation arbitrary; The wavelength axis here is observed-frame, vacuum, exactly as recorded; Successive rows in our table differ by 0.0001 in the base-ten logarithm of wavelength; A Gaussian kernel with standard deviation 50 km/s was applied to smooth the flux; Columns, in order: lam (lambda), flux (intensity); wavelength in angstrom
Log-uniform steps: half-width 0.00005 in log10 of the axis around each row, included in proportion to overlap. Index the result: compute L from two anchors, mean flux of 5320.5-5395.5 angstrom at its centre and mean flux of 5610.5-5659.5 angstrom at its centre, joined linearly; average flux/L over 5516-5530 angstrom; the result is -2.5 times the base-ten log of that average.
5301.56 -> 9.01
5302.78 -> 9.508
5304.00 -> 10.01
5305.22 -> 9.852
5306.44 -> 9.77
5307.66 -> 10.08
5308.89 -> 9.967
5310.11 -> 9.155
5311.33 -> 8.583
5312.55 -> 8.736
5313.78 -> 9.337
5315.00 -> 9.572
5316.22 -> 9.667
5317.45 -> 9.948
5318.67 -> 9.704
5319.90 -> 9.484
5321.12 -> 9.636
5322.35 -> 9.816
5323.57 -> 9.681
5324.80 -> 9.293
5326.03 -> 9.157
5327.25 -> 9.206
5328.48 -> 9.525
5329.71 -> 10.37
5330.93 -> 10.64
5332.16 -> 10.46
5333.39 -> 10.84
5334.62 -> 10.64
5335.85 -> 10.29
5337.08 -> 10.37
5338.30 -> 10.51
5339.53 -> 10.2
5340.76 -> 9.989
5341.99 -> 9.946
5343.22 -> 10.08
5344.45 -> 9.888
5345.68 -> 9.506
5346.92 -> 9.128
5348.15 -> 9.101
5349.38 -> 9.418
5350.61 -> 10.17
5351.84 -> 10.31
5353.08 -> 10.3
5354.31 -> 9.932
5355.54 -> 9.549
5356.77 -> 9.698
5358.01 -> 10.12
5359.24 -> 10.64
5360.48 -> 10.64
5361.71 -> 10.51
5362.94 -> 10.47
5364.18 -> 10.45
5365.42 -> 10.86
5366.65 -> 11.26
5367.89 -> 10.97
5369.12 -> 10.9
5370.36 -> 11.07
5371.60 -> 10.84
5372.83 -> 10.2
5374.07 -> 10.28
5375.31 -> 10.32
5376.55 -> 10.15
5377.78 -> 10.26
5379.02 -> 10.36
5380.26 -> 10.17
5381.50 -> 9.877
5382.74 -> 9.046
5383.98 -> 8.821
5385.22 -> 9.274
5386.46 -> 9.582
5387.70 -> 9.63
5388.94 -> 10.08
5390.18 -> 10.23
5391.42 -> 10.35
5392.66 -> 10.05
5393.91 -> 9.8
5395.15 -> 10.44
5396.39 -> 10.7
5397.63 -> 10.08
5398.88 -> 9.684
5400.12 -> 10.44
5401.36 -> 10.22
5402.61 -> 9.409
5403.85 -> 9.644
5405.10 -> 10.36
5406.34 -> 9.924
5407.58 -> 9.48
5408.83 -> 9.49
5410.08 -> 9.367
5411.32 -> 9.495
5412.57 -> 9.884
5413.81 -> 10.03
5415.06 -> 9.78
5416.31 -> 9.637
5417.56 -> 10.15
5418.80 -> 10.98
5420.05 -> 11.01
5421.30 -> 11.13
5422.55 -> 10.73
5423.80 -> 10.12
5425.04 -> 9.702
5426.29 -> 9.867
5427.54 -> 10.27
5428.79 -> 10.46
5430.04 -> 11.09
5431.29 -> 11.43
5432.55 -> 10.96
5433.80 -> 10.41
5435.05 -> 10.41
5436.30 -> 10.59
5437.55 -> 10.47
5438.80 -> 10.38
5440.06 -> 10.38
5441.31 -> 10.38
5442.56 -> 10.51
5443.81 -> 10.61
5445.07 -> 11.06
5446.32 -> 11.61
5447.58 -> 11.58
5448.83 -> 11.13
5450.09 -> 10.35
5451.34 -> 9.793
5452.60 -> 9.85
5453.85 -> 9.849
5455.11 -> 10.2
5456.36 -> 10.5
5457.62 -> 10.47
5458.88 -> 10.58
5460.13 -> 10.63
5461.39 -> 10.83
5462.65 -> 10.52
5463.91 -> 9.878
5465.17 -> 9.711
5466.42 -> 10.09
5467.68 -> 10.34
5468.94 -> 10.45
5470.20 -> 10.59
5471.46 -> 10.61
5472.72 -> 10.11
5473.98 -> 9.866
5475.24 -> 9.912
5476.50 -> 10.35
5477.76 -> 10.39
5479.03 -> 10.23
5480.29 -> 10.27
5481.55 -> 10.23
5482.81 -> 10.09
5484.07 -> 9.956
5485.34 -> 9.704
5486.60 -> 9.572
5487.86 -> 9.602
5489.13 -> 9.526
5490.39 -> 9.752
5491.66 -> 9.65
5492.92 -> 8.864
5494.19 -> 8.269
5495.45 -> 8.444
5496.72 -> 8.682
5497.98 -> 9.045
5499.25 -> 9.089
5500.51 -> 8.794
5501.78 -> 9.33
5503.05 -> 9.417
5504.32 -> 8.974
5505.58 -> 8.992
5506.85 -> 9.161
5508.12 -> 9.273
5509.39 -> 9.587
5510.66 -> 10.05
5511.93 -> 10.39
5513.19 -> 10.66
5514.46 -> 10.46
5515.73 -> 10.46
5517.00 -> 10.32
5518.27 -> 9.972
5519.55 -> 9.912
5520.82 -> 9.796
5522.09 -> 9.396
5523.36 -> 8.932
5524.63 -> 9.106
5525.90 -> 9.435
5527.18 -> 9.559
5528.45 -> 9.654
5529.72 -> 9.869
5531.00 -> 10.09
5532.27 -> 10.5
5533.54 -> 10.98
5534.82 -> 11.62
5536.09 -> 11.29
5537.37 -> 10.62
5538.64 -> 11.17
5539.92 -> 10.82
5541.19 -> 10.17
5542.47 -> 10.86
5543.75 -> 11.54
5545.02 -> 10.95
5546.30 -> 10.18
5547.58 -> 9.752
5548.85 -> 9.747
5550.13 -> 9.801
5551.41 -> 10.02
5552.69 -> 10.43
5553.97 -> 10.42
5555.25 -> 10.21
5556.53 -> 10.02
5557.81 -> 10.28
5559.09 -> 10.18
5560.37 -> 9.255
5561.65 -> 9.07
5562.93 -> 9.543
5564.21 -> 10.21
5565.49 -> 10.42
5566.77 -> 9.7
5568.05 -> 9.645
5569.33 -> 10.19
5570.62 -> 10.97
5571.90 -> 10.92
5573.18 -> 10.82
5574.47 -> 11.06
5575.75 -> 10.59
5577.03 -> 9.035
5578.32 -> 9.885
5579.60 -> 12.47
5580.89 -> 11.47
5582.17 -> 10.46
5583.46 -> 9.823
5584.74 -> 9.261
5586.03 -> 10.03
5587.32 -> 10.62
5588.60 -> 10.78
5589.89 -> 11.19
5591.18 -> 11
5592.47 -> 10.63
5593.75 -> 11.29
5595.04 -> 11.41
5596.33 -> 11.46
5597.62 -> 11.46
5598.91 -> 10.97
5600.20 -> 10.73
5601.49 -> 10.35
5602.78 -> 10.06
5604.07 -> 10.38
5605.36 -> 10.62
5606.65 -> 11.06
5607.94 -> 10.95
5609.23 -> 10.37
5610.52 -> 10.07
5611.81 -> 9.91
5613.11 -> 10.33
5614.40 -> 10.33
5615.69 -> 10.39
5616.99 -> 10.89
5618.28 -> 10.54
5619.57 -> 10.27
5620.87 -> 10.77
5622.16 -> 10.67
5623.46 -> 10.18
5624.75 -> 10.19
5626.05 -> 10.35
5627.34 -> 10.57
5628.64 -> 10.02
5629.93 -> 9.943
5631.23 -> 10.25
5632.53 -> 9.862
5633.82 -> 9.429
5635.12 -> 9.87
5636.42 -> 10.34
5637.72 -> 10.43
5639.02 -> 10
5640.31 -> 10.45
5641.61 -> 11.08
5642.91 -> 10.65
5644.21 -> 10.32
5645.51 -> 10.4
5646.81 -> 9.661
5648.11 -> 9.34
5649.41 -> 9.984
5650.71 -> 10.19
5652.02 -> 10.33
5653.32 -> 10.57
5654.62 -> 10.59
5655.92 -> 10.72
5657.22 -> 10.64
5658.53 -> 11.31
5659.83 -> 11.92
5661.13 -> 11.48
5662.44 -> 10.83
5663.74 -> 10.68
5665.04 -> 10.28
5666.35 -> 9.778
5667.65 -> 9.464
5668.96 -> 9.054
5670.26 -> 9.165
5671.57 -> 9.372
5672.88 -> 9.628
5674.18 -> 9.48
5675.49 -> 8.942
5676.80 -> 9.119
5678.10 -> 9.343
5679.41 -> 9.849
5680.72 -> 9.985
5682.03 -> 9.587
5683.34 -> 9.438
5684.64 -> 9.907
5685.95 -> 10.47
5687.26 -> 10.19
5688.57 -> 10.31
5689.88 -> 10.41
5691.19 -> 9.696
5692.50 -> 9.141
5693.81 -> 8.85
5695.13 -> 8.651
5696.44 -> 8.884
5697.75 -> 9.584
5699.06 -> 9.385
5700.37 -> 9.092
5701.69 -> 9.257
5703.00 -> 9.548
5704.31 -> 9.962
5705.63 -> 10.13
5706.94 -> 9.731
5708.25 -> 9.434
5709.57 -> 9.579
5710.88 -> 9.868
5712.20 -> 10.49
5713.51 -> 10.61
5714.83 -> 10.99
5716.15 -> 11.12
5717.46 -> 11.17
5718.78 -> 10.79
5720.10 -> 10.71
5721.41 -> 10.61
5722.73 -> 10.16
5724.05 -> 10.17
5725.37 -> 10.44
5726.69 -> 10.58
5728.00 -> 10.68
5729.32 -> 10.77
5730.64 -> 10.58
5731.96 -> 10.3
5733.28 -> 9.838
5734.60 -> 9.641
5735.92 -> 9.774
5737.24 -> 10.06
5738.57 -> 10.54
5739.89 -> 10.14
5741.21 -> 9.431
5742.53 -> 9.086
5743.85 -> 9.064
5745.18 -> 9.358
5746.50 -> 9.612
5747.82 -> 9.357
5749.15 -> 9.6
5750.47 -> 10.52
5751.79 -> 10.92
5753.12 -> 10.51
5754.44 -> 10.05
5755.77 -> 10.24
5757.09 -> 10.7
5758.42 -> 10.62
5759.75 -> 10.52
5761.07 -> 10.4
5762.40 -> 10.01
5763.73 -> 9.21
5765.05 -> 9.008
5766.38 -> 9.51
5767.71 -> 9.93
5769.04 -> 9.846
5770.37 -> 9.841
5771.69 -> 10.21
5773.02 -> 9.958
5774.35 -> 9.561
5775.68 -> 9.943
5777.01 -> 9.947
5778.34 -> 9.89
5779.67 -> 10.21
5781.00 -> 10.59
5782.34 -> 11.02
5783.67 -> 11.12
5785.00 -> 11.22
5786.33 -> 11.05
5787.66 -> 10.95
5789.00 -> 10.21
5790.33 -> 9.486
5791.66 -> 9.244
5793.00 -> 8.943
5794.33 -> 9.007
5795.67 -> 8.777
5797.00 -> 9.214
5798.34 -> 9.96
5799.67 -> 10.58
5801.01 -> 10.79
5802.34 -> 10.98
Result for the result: 0.06 mag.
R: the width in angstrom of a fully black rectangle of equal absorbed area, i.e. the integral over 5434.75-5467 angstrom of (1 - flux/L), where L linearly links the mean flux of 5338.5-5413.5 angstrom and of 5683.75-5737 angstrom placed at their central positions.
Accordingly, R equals -1.4 angstrom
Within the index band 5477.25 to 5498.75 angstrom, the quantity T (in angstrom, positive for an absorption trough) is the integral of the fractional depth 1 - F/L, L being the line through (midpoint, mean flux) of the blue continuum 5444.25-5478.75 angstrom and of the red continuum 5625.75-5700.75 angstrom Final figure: 1.7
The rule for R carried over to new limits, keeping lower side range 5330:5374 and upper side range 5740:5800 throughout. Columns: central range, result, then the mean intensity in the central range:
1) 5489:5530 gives 2.8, 9.48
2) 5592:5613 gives -1.3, 10.7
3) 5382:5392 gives 0.6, 9.63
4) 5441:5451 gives -0.7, 10.9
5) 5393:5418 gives 0.8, 9.9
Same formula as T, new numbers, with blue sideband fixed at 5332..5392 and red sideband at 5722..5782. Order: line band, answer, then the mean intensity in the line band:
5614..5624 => -0.4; 10.5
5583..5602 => -1.2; 10.7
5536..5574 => -0.8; 10.3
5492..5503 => 1.4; 8.87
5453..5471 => -0.4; 10.3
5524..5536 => -0.1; 10.1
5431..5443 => -0.5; 10.6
